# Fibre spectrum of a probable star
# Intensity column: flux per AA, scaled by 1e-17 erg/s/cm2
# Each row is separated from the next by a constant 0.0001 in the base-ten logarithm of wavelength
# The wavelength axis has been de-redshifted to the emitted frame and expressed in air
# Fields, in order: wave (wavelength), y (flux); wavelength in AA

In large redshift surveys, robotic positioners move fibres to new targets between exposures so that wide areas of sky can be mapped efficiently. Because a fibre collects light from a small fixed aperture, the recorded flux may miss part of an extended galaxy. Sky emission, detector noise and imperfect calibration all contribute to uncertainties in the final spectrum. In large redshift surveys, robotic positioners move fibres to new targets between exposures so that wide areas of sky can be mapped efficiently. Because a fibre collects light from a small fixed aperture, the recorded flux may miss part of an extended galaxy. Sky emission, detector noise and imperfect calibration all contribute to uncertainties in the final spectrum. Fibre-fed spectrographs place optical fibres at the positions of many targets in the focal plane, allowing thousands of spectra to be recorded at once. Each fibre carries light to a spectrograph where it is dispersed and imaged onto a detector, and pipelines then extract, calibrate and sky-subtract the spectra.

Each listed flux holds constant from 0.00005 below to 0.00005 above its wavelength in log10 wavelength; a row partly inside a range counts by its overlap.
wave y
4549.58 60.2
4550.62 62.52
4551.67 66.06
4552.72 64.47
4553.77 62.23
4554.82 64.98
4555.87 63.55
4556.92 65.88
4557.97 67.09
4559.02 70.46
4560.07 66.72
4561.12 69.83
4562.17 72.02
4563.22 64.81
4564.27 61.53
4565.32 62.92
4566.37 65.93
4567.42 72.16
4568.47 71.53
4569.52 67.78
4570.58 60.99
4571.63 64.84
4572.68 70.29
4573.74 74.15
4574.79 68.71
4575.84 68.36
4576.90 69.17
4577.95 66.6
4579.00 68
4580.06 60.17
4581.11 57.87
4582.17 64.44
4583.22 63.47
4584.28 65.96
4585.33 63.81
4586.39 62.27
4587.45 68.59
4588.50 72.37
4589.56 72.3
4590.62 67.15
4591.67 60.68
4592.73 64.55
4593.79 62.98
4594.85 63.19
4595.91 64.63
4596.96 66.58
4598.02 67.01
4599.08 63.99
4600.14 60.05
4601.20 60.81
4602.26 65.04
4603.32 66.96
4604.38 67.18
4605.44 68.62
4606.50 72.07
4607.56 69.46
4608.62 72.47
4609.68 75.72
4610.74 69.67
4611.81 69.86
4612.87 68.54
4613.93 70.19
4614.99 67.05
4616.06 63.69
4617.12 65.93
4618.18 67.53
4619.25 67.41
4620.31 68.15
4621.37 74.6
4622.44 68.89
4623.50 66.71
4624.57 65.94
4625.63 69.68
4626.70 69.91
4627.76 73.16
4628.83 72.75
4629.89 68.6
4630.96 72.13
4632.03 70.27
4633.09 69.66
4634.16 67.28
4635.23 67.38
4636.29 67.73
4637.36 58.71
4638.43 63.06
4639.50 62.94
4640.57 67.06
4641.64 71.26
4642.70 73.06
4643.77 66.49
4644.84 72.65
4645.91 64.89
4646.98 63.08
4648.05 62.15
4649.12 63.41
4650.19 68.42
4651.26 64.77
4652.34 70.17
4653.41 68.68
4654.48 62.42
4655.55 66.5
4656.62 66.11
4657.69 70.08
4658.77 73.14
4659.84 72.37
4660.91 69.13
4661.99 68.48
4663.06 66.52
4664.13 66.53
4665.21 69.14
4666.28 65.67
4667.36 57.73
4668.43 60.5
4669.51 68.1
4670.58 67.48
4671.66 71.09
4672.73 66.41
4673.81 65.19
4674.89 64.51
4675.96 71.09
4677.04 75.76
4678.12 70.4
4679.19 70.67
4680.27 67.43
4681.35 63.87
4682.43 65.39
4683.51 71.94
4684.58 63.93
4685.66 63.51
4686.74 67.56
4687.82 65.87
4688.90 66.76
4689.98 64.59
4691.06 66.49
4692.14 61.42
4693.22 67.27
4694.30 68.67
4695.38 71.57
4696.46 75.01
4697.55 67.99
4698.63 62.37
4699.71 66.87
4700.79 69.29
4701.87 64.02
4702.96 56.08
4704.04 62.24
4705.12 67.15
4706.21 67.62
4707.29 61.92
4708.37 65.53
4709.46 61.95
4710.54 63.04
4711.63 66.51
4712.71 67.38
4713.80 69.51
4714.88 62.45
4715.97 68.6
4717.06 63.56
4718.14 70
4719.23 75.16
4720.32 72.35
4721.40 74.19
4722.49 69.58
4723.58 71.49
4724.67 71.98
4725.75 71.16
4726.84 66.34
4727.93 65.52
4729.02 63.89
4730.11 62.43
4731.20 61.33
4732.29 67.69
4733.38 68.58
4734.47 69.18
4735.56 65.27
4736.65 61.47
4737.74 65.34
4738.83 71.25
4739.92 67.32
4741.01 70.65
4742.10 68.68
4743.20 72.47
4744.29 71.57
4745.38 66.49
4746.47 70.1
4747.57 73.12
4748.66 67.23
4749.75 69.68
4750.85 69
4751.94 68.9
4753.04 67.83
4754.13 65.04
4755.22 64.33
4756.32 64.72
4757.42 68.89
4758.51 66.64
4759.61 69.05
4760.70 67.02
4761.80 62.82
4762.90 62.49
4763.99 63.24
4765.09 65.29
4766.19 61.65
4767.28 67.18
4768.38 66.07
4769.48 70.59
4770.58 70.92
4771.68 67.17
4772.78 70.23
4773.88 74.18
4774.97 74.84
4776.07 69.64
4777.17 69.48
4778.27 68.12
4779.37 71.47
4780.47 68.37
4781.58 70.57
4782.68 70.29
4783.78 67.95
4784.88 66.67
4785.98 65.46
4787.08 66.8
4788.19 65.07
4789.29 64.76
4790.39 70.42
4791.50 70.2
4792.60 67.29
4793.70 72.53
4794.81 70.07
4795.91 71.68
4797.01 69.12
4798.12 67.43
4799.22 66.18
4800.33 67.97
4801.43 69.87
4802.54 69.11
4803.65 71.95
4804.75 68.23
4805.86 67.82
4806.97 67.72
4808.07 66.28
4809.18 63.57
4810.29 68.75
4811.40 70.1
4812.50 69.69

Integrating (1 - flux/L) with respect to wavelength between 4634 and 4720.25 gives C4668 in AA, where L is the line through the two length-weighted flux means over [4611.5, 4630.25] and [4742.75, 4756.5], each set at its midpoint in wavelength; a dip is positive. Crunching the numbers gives 2.46 AA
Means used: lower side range 68.8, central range 66.8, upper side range 68.6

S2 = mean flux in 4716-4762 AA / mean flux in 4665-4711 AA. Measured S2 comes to 1.03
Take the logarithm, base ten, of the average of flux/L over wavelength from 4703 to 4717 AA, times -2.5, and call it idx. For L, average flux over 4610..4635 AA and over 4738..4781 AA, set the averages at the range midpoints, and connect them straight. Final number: 0.06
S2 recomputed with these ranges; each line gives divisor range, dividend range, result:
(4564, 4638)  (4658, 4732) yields 1.00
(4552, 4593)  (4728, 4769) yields 1.01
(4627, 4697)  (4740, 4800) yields 1.01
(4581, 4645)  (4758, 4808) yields 1.01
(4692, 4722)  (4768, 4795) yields 1.03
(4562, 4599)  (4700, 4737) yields 1.01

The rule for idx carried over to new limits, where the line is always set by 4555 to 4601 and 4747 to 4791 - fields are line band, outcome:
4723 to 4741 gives 0.01 mag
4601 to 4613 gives -0.04 mag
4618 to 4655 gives -0.02 mag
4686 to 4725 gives 0.00 mag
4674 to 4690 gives -0.01 mag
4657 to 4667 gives -0.03 mag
